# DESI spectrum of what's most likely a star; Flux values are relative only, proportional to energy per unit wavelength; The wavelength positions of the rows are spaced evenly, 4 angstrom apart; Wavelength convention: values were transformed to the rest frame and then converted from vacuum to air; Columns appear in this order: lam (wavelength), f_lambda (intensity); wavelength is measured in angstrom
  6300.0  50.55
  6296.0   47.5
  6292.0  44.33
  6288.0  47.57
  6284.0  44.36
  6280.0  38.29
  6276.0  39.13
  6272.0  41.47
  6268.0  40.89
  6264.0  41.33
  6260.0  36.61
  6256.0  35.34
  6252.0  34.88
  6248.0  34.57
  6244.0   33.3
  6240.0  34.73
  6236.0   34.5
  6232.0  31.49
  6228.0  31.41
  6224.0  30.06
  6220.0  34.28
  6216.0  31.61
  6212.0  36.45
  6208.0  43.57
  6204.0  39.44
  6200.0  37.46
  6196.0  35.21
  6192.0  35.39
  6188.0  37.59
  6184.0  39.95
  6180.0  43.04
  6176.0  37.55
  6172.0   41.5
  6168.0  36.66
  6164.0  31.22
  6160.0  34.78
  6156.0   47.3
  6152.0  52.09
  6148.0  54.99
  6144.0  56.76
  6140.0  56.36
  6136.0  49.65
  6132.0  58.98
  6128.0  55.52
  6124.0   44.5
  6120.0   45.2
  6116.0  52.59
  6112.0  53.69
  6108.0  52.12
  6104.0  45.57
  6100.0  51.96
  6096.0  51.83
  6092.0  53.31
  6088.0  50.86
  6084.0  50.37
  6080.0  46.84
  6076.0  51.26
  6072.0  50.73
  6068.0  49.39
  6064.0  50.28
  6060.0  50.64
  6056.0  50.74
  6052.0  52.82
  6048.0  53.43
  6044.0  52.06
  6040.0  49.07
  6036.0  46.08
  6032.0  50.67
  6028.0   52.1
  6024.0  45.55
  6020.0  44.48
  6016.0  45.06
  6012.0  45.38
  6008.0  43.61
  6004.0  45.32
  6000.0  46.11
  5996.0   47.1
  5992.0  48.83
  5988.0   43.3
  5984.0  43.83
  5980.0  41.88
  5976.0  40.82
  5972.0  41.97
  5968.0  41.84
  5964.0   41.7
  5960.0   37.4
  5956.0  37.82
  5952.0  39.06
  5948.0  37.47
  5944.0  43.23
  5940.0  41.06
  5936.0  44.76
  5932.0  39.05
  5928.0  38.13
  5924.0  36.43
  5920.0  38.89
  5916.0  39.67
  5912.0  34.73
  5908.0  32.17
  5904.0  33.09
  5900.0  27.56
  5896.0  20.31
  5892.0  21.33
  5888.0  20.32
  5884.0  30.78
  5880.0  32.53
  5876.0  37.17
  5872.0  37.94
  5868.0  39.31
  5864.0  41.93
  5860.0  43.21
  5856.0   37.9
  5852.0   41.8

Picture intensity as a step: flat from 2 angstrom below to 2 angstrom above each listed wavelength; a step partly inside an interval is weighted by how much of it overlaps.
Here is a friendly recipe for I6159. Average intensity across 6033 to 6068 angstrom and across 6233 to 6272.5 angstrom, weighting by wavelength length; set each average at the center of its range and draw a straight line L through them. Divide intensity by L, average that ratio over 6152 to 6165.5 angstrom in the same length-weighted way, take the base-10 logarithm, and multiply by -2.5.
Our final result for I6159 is 0.077 mag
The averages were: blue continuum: 50.6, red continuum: 36.4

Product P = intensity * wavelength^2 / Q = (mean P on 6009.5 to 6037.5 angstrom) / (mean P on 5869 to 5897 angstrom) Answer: 1.7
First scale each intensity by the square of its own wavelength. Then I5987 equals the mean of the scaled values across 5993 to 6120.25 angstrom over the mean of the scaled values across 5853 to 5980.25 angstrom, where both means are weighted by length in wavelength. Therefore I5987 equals 1.41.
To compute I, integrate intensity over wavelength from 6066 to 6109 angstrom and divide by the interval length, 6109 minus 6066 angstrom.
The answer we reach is 50.3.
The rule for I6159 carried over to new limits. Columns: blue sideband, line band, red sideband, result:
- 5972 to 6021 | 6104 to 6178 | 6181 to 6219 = -0.205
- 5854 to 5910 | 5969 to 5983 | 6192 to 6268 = -0.244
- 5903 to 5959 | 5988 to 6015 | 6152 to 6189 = -0.183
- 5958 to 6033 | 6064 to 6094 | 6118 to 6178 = -0.104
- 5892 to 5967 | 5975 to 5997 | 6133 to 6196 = -0.162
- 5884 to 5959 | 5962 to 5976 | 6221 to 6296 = -0.187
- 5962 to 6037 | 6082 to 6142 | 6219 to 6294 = -0.231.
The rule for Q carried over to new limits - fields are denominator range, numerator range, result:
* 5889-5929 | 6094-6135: 1.72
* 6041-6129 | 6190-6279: 0.75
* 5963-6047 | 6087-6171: 1.12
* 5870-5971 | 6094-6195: 1.41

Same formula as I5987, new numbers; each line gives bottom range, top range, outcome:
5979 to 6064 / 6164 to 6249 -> 0.80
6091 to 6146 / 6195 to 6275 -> 0.72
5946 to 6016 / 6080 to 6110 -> 1.23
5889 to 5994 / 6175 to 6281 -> 1.06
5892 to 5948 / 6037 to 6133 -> 1.51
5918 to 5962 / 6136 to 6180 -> 1.23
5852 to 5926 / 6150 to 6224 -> 1.25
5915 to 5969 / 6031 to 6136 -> 1.34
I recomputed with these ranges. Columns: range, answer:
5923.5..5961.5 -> 39.6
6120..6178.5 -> 46.9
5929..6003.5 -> 42.1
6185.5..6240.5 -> 35.3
